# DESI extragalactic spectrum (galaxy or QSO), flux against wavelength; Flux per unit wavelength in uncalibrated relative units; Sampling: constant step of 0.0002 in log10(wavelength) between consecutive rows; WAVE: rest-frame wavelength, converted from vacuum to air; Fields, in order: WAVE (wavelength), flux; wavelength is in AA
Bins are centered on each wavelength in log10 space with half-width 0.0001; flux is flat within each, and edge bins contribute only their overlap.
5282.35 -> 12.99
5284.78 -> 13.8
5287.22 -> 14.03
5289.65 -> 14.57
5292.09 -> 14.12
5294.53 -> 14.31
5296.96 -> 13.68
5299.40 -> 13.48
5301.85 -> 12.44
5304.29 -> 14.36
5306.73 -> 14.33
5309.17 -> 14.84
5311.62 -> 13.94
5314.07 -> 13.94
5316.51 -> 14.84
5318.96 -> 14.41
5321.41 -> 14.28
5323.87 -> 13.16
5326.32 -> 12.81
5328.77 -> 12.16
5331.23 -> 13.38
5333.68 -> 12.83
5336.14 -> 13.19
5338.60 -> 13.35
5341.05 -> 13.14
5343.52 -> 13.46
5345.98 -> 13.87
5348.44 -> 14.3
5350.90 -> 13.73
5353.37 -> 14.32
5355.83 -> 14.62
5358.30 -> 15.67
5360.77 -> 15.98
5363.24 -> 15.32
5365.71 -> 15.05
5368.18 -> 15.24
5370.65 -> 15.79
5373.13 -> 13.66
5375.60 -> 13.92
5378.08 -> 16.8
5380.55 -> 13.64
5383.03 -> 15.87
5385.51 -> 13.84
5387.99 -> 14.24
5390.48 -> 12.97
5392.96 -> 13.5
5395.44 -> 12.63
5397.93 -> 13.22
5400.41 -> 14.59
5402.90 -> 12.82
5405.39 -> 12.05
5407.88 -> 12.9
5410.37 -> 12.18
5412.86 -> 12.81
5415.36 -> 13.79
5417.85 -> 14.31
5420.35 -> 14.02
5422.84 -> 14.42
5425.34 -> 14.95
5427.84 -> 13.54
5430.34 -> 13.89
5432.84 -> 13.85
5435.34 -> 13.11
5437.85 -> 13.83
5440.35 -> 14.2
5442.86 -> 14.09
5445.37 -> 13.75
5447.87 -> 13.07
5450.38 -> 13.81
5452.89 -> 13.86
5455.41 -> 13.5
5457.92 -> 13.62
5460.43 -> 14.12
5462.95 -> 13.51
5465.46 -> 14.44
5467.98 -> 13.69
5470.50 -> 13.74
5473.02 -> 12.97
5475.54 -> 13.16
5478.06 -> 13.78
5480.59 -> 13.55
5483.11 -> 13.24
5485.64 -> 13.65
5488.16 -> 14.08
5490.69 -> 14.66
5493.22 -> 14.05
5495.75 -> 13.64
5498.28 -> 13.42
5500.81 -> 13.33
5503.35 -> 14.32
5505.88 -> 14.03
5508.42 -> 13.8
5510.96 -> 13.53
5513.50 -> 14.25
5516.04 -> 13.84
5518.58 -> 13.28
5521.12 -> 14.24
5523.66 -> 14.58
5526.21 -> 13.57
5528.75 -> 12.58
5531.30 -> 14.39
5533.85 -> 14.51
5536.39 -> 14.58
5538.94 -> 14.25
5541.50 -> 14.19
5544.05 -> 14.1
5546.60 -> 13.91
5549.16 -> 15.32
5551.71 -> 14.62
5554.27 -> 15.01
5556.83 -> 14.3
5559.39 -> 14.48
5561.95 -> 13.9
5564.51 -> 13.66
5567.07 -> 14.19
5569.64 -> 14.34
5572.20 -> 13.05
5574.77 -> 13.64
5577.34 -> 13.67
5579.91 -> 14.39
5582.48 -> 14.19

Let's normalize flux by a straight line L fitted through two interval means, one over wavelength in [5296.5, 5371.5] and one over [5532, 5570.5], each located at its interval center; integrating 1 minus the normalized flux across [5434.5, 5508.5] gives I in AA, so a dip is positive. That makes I 2.7 AA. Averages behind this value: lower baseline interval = 14.1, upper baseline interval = 14.4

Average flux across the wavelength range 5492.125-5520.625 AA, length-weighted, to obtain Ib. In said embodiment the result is 13.8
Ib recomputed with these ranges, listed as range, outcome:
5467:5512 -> 13.7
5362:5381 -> 15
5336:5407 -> 14.2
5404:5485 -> 13.6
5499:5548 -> 14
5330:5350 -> 13.4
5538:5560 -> 14.5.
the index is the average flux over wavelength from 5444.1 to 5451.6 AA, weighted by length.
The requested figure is 13.6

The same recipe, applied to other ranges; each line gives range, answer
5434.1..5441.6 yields 13.7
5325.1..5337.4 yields 12.9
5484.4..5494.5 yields 14.1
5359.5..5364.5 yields 15.6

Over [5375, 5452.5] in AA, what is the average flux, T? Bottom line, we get 13.8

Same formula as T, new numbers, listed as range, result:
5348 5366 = 14.9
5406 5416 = 12.8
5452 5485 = 13.6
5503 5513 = 13.9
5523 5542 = 14.1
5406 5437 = 13.6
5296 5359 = 13.8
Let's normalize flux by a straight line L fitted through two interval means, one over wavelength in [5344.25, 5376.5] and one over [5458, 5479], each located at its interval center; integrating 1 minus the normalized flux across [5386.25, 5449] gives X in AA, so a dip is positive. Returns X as 2.70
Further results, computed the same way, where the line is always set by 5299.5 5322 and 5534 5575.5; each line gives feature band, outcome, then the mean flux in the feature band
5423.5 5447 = 0.4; 13.9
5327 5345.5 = 1.4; 13.1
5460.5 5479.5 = 0.7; 13.6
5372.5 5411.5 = 1.3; 13.7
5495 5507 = 0.4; 13.8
